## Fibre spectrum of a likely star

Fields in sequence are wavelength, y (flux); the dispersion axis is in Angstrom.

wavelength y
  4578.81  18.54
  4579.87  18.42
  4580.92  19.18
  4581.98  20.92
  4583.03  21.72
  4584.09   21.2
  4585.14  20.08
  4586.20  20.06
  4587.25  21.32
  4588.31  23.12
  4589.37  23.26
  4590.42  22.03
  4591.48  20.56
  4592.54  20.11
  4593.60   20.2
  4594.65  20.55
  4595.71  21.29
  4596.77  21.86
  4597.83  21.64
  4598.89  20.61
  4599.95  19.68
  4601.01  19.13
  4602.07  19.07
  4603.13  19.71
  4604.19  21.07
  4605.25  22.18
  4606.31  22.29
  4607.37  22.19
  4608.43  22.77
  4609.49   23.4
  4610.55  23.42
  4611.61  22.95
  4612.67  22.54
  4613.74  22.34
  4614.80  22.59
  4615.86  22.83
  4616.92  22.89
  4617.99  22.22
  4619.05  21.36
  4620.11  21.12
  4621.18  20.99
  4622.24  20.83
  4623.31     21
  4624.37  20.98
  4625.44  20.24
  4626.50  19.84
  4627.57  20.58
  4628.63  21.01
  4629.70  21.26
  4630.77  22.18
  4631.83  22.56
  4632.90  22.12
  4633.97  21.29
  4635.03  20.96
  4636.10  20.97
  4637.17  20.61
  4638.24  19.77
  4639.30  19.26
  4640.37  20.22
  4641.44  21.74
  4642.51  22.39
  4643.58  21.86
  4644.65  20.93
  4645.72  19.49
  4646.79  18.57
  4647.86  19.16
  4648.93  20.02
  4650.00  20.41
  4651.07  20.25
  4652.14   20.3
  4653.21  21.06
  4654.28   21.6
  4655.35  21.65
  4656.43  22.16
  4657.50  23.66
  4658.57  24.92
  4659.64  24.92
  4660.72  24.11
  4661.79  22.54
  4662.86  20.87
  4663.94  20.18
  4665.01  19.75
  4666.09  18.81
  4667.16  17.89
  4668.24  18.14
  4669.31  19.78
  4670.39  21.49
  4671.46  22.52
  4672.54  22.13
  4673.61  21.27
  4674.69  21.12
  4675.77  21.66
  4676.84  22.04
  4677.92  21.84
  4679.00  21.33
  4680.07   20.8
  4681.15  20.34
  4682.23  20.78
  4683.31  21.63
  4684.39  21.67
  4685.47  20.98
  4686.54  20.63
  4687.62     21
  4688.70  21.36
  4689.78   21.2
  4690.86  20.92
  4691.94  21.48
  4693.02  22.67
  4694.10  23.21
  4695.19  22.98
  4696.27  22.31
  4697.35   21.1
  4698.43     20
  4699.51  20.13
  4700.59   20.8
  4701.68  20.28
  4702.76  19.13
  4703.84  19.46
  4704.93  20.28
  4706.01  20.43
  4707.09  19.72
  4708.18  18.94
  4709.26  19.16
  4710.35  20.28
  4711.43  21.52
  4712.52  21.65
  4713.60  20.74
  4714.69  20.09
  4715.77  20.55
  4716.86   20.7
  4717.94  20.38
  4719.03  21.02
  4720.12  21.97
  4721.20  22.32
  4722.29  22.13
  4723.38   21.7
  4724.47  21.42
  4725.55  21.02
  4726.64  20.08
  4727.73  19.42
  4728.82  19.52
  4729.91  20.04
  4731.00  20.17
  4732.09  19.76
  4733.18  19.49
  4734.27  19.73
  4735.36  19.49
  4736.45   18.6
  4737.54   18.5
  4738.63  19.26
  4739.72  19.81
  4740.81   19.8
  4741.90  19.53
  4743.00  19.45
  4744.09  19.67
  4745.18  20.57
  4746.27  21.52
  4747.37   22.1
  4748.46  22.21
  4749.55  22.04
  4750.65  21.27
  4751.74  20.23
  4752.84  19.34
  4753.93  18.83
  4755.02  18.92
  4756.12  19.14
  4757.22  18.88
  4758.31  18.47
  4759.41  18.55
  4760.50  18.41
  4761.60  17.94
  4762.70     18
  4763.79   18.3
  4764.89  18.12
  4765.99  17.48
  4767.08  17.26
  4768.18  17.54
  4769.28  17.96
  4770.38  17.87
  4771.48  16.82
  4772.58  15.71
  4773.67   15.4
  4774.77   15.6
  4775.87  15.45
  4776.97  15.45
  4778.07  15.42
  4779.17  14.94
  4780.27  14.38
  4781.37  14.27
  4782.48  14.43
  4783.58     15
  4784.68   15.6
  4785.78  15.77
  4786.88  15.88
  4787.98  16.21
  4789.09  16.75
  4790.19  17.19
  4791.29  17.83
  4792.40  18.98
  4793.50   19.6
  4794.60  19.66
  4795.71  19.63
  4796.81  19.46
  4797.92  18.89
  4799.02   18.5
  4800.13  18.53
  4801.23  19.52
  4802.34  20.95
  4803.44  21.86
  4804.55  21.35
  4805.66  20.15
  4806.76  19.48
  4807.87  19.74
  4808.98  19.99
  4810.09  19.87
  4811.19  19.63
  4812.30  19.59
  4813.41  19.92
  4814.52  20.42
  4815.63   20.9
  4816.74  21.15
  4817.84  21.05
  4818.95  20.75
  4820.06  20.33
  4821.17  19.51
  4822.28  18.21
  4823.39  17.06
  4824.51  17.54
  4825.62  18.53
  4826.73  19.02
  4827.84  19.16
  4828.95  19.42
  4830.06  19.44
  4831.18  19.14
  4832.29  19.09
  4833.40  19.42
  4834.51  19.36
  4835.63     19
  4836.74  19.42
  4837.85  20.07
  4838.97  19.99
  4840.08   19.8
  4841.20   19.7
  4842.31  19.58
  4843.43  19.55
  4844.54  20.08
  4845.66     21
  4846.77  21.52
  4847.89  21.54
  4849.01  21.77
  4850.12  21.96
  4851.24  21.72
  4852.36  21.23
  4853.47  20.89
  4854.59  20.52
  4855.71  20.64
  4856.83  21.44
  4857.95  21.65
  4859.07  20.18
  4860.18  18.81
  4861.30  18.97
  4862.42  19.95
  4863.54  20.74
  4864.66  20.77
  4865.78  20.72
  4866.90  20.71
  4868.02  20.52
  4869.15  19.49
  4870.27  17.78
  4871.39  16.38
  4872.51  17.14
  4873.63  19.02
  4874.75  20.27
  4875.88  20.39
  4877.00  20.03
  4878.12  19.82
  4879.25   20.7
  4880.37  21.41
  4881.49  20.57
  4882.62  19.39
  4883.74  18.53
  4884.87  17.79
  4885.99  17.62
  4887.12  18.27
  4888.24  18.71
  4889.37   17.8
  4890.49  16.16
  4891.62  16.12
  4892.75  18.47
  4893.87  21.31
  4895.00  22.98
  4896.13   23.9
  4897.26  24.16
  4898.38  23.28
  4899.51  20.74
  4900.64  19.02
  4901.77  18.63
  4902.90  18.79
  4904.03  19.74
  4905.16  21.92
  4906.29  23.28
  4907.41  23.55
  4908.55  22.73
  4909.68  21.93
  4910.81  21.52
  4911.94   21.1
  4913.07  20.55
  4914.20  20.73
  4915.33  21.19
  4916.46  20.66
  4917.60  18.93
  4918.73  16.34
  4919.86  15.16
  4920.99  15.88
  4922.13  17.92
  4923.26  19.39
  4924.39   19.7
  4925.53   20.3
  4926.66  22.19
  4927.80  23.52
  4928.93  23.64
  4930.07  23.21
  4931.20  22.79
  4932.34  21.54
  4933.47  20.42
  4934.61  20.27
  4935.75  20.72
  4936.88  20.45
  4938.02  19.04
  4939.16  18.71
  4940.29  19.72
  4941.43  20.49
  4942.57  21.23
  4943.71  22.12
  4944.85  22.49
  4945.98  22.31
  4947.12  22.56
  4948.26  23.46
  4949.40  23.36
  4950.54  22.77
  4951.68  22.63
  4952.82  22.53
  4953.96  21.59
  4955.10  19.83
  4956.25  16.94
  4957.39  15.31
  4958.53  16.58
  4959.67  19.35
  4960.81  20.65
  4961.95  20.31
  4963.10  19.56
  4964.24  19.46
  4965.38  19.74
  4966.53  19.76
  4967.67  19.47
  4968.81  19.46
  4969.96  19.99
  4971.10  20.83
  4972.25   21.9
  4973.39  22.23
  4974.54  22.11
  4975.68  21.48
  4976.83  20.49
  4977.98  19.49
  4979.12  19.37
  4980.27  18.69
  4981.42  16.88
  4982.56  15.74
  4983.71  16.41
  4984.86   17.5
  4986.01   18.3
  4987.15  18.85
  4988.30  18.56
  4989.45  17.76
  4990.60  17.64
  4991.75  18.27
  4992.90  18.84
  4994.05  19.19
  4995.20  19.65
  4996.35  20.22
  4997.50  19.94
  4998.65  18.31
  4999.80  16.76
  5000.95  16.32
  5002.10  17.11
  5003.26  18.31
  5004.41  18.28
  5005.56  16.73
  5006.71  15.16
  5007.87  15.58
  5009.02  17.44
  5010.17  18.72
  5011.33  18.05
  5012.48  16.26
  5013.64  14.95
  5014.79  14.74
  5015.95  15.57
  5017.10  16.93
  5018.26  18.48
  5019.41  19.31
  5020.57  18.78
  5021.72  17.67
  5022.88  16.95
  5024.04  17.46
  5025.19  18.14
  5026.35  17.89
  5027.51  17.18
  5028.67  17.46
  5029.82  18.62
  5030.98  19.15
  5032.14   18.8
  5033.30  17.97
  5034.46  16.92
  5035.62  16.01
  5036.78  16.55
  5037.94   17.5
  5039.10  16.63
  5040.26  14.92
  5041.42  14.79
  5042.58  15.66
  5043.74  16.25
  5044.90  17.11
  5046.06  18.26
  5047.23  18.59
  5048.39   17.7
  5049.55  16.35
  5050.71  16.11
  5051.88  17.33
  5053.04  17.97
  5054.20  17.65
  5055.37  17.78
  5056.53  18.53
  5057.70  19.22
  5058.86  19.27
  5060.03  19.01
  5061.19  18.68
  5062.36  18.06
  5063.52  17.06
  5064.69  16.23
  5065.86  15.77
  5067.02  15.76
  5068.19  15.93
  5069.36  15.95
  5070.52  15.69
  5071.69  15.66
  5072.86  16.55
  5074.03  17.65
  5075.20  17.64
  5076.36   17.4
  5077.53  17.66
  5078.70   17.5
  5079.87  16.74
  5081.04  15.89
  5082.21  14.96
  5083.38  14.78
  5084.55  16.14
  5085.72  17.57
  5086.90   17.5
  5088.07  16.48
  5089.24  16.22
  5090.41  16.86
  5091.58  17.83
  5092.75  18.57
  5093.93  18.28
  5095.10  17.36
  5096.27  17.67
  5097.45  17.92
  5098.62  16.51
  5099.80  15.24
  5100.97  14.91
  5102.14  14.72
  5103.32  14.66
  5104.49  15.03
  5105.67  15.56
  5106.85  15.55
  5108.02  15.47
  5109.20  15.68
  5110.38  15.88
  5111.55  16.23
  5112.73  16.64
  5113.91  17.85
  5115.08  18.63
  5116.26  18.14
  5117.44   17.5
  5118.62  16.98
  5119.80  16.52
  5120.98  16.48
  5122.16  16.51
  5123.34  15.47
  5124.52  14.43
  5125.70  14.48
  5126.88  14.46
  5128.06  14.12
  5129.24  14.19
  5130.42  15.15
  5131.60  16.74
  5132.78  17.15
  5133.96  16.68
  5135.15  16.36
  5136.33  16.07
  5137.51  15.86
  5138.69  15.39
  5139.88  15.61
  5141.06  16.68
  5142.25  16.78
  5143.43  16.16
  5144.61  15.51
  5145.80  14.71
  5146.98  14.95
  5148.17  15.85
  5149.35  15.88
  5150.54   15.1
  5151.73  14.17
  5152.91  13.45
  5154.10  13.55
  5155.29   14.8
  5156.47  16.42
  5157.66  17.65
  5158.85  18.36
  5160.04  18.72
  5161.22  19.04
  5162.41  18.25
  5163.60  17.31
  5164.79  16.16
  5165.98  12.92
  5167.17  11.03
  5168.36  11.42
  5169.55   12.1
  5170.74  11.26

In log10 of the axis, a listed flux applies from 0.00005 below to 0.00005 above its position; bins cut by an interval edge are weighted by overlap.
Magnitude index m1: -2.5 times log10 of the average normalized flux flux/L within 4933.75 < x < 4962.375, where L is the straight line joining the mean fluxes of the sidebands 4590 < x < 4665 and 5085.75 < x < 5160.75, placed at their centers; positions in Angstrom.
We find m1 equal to -0.15 mag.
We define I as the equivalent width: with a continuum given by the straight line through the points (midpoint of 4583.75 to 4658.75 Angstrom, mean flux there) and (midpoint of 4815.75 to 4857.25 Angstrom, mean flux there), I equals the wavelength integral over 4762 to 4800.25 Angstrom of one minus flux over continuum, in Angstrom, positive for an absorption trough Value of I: 6.33 Angstrom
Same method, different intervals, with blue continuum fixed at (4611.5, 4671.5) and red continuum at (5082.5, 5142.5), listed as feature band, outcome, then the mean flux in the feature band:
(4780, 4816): 1.9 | 18.5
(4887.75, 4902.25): -1.2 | 20.1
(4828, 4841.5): -0.2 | 19.5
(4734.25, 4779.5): 3.2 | 18.6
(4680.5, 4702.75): -0.6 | 21.2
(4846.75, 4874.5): -1.9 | 20.2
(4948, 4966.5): -2.4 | 20.2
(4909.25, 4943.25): -3.9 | 20.3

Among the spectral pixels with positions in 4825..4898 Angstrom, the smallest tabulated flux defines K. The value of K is 16.12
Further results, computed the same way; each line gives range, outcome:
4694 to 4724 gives 18.94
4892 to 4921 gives 15.16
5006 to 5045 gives 14.74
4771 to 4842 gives 14.27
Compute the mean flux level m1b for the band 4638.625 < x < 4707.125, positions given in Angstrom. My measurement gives 21.1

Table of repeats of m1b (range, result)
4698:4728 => 20.6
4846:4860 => 21.2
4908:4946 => 20.5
